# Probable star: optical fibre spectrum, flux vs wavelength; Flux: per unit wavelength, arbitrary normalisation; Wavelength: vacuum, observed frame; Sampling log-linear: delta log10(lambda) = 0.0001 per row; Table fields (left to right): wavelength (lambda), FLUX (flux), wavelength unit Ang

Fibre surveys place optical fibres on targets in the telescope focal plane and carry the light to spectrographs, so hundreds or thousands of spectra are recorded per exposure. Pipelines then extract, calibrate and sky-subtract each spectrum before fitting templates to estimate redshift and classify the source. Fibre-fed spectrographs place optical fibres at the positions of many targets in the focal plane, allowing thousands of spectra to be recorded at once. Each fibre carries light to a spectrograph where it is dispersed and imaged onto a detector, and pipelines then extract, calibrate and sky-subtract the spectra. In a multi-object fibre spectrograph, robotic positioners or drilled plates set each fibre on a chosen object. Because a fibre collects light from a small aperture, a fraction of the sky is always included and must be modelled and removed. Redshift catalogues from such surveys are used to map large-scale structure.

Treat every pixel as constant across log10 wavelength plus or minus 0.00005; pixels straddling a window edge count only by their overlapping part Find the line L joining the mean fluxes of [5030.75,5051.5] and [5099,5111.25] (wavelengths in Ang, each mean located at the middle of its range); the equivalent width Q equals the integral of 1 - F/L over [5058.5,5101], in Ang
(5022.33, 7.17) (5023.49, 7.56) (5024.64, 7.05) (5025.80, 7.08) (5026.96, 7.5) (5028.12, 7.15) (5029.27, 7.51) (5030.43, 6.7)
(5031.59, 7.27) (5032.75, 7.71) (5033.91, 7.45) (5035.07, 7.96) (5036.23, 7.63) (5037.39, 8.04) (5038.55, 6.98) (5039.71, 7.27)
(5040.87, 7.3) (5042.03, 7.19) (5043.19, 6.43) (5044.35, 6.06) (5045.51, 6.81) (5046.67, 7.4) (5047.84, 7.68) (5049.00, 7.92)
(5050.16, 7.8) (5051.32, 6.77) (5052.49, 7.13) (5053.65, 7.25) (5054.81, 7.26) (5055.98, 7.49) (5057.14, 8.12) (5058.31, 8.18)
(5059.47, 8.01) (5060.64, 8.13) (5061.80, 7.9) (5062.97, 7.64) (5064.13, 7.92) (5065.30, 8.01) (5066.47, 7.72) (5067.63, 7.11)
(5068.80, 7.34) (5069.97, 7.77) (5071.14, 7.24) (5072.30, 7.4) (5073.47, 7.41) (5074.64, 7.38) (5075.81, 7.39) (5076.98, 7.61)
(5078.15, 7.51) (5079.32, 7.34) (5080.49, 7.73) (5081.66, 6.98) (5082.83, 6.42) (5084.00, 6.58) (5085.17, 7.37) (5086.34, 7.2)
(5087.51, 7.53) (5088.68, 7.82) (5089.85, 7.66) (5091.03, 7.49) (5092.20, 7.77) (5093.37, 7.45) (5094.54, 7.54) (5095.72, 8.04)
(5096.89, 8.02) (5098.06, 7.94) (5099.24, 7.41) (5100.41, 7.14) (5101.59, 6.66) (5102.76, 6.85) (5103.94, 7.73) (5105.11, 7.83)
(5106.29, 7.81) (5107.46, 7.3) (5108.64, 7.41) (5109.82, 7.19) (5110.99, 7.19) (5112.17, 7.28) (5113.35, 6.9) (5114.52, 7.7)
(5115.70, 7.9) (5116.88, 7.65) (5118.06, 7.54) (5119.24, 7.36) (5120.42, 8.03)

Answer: -1.2 Ang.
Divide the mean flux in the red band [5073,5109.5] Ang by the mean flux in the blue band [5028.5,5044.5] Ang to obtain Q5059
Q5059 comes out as 1.02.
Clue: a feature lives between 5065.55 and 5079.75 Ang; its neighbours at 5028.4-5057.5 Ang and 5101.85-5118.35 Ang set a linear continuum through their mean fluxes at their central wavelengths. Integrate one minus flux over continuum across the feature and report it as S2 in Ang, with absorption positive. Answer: -0.2 Ang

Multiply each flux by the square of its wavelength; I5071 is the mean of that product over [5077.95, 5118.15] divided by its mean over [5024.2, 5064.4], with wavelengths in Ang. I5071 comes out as 1.02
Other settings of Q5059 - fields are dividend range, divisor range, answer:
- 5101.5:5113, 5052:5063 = 0.95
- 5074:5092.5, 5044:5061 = 0.98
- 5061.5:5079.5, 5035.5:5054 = 1.04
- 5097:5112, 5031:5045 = 1.02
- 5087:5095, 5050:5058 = 1.03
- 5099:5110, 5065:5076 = 0.98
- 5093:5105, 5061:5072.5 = 0.98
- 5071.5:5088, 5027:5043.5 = 0.99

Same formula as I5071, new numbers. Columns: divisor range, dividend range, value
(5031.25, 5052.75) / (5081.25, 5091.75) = 1.01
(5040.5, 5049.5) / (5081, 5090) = 1.03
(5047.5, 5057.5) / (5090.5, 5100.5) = 1.04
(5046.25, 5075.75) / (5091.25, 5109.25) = 1.01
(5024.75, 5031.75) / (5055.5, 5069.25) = 1.10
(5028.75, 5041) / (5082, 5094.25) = 1.01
